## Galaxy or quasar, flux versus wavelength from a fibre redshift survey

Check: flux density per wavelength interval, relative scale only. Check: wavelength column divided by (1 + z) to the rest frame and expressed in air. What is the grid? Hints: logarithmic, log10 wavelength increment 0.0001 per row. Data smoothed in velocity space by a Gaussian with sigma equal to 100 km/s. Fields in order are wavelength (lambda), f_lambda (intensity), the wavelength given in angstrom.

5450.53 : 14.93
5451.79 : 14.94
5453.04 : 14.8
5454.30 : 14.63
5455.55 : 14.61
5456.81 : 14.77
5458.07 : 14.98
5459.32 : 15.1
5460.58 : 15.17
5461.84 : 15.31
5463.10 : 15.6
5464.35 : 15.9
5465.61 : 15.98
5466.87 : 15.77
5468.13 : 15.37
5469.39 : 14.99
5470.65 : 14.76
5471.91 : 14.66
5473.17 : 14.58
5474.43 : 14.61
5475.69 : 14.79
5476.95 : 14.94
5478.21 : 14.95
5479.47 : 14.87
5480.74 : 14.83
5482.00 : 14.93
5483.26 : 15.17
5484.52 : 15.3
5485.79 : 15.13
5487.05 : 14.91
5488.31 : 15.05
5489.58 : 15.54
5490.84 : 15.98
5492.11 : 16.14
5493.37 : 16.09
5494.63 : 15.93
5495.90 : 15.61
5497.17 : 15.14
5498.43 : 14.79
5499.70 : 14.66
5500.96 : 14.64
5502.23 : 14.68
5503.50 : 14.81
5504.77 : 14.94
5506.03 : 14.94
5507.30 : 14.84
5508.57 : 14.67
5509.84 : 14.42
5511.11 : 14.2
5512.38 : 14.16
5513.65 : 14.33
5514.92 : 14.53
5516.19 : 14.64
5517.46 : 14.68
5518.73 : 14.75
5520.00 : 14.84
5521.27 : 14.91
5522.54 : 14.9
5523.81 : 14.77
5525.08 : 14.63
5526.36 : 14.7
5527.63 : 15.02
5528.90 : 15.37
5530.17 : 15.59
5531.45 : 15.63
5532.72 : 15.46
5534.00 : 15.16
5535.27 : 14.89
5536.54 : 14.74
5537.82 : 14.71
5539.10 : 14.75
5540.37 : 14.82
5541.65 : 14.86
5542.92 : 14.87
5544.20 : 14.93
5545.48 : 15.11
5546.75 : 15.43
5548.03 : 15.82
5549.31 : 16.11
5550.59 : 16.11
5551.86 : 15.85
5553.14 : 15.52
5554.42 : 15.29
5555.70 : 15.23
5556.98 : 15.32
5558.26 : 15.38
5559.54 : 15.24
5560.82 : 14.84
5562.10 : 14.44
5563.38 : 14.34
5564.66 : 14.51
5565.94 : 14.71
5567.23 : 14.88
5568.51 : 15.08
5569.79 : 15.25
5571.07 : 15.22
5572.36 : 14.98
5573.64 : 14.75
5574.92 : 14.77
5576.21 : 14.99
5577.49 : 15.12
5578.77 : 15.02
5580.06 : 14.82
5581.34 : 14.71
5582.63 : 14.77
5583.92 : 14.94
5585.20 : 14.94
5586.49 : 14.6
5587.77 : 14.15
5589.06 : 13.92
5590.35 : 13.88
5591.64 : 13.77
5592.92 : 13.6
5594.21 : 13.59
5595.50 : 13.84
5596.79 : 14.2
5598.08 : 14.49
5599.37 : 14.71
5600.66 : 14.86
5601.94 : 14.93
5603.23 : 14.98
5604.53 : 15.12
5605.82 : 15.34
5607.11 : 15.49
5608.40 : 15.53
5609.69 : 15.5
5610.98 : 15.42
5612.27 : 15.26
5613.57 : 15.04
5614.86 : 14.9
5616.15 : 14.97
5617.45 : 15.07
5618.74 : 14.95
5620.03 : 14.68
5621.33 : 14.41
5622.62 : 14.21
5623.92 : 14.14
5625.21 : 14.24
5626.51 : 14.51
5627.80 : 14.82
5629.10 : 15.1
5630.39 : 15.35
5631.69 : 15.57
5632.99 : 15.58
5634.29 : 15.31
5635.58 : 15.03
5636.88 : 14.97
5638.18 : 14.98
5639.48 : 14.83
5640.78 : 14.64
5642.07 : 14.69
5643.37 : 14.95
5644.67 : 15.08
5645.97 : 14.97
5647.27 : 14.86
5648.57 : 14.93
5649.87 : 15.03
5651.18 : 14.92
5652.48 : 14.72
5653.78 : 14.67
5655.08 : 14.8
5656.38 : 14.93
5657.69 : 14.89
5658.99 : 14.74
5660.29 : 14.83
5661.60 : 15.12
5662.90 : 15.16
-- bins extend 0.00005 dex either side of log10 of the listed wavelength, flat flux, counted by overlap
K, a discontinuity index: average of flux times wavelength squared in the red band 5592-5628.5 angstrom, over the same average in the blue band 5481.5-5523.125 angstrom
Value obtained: 1.0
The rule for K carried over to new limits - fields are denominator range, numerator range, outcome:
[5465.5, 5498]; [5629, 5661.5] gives 1.04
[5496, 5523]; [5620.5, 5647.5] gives 1.06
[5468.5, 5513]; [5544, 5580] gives 1.04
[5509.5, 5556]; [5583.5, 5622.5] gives 1.00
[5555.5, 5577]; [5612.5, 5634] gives 1.02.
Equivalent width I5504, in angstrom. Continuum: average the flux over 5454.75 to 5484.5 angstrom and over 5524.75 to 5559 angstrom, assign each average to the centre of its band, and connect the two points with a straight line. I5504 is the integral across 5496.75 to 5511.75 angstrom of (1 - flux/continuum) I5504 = 0.43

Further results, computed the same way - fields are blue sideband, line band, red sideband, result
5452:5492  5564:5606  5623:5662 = 0.92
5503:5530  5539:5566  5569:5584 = -0.57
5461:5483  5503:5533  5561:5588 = 0.33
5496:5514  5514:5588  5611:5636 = -1.17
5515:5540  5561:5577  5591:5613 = 0.01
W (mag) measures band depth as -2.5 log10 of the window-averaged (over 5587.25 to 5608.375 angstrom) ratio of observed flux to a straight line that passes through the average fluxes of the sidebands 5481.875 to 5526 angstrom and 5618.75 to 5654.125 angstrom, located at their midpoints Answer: 0.03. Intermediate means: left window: 15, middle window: 14.5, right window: 14.9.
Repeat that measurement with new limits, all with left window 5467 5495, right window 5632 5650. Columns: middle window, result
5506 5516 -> 0.05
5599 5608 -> 0.00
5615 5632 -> 0.02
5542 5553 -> -0.03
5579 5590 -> 0.03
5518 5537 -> 0.01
